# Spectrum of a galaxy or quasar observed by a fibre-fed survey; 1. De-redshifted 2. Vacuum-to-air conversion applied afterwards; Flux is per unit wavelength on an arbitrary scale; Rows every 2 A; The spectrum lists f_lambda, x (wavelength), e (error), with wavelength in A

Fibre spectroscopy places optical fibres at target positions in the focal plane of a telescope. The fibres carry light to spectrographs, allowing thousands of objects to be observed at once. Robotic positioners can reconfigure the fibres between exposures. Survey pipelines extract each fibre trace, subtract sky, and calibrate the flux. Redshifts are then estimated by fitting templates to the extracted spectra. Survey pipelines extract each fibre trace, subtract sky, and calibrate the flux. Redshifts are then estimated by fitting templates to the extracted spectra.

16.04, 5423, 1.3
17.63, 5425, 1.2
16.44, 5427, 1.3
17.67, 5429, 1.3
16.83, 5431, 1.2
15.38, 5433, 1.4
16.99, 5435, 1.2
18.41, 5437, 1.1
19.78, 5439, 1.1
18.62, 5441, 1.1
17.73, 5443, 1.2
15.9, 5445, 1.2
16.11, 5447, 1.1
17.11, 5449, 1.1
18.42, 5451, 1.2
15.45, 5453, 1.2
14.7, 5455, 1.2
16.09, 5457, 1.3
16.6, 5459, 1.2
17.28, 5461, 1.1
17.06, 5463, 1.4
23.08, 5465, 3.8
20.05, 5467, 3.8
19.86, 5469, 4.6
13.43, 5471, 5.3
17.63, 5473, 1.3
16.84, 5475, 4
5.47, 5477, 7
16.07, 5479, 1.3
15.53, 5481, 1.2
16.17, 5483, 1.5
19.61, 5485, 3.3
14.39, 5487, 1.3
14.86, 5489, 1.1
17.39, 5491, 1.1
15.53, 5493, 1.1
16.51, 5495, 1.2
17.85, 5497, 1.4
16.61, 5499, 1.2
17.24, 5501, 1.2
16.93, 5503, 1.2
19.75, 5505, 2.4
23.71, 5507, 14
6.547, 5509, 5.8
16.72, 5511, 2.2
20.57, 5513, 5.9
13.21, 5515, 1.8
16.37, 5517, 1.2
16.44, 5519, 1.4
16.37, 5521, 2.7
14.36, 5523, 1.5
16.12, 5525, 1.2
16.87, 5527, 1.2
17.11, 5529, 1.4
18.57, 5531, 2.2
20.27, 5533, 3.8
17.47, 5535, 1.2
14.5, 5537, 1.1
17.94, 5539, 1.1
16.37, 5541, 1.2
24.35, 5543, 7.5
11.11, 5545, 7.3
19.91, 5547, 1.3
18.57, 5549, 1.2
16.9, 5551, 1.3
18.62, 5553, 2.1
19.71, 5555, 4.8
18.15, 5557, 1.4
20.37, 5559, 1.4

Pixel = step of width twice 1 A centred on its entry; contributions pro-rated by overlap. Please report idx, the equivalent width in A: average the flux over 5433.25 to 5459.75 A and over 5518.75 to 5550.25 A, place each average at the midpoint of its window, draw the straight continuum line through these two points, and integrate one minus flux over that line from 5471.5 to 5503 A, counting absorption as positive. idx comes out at 2.4 A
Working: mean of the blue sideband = 17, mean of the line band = 15.8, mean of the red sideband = 17.3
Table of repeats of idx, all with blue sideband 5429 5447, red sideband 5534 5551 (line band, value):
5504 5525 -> 1.29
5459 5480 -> 0.90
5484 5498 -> 0.68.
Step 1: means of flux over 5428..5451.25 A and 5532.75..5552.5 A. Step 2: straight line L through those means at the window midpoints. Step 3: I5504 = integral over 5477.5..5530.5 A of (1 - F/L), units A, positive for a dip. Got 3.5 A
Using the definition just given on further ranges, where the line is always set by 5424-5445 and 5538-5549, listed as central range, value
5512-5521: 0.6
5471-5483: 2.2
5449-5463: 0.8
